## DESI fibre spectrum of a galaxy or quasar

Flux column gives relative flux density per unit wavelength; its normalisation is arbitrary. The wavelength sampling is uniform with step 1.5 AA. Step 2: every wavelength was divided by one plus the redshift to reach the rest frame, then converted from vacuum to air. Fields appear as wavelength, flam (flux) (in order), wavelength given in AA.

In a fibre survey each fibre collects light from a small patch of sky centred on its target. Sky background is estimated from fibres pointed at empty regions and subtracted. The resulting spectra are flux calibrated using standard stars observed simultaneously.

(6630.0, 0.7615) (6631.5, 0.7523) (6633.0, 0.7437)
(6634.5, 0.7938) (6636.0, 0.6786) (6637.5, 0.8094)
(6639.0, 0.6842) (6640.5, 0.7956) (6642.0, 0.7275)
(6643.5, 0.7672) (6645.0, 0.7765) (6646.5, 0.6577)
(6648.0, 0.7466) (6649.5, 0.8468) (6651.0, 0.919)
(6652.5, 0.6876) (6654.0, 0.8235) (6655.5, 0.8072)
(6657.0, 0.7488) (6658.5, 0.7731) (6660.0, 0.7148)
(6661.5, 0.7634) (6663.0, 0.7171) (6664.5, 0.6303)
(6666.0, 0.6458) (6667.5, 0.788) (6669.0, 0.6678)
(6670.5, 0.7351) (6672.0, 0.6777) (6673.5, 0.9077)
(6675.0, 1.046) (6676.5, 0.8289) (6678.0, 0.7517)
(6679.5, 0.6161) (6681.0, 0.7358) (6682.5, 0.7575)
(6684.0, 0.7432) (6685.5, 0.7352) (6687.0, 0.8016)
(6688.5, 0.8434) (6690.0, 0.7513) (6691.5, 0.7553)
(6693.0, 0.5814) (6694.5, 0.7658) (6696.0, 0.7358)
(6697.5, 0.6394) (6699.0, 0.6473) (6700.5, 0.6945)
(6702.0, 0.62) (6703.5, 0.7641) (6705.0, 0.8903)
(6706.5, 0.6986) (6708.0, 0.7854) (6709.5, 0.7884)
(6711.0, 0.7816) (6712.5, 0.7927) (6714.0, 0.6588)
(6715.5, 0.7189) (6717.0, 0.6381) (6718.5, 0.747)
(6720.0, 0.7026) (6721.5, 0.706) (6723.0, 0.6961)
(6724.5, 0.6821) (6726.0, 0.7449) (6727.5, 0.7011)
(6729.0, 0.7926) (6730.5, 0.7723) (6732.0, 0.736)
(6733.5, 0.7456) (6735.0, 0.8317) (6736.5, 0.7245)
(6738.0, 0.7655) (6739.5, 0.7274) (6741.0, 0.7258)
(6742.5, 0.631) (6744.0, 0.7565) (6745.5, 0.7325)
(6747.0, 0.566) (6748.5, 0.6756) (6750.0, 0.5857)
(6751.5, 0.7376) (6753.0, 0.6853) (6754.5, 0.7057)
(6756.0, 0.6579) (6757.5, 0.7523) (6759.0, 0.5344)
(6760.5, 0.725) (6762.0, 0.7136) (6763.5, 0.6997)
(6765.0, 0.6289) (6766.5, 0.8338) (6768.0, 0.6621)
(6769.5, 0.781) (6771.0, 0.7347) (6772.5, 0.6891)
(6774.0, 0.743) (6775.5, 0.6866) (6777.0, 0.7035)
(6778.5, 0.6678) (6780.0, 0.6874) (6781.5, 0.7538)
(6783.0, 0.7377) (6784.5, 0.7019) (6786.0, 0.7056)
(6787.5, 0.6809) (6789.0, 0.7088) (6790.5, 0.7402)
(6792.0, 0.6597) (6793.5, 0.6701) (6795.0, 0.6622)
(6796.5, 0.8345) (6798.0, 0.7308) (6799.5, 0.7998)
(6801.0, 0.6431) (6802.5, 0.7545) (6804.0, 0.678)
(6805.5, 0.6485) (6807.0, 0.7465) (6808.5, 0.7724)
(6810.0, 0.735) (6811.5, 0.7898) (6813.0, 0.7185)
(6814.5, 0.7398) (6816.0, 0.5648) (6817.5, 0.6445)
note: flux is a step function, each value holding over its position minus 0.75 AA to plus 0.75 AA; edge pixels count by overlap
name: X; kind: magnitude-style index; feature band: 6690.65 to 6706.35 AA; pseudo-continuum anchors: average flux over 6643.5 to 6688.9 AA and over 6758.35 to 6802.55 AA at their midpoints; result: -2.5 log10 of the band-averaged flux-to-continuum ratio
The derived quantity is 0.057 mag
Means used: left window 0.763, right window 0.709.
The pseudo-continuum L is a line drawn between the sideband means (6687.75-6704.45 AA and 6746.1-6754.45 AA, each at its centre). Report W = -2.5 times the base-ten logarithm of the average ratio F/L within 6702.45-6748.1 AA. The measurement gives -0.08 mag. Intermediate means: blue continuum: 0.711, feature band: 0.732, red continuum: 0.656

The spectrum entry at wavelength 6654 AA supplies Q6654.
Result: 0.8235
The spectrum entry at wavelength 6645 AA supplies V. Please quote 0.7765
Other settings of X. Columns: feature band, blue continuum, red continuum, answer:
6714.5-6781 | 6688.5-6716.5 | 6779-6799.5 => 0.02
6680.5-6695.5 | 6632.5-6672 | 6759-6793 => -0.02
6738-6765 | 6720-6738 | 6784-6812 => 0.07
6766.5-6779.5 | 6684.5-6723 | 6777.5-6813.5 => 0.01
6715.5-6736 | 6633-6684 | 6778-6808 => 0.01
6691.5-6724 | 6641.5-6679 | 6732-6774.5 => 0.03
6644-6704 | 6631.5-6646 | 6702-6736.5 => 0.00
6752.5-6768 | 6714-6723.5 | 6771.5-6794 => 0.01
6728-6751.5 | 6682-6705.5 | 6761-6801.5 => 0.01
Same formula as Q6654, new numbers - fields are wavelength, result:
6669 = 0.6678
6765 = 0.6289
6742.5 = 0.631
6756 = 0.6579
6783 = 0.7377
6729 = 0.7926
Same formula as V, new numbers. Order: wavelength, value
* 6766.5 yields 0.8338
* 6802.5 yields 0.7545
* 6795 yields 0.6622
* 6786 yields 0.7056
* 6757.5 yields 0.7523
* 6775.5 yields 0.6866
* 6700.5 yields 0.6945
